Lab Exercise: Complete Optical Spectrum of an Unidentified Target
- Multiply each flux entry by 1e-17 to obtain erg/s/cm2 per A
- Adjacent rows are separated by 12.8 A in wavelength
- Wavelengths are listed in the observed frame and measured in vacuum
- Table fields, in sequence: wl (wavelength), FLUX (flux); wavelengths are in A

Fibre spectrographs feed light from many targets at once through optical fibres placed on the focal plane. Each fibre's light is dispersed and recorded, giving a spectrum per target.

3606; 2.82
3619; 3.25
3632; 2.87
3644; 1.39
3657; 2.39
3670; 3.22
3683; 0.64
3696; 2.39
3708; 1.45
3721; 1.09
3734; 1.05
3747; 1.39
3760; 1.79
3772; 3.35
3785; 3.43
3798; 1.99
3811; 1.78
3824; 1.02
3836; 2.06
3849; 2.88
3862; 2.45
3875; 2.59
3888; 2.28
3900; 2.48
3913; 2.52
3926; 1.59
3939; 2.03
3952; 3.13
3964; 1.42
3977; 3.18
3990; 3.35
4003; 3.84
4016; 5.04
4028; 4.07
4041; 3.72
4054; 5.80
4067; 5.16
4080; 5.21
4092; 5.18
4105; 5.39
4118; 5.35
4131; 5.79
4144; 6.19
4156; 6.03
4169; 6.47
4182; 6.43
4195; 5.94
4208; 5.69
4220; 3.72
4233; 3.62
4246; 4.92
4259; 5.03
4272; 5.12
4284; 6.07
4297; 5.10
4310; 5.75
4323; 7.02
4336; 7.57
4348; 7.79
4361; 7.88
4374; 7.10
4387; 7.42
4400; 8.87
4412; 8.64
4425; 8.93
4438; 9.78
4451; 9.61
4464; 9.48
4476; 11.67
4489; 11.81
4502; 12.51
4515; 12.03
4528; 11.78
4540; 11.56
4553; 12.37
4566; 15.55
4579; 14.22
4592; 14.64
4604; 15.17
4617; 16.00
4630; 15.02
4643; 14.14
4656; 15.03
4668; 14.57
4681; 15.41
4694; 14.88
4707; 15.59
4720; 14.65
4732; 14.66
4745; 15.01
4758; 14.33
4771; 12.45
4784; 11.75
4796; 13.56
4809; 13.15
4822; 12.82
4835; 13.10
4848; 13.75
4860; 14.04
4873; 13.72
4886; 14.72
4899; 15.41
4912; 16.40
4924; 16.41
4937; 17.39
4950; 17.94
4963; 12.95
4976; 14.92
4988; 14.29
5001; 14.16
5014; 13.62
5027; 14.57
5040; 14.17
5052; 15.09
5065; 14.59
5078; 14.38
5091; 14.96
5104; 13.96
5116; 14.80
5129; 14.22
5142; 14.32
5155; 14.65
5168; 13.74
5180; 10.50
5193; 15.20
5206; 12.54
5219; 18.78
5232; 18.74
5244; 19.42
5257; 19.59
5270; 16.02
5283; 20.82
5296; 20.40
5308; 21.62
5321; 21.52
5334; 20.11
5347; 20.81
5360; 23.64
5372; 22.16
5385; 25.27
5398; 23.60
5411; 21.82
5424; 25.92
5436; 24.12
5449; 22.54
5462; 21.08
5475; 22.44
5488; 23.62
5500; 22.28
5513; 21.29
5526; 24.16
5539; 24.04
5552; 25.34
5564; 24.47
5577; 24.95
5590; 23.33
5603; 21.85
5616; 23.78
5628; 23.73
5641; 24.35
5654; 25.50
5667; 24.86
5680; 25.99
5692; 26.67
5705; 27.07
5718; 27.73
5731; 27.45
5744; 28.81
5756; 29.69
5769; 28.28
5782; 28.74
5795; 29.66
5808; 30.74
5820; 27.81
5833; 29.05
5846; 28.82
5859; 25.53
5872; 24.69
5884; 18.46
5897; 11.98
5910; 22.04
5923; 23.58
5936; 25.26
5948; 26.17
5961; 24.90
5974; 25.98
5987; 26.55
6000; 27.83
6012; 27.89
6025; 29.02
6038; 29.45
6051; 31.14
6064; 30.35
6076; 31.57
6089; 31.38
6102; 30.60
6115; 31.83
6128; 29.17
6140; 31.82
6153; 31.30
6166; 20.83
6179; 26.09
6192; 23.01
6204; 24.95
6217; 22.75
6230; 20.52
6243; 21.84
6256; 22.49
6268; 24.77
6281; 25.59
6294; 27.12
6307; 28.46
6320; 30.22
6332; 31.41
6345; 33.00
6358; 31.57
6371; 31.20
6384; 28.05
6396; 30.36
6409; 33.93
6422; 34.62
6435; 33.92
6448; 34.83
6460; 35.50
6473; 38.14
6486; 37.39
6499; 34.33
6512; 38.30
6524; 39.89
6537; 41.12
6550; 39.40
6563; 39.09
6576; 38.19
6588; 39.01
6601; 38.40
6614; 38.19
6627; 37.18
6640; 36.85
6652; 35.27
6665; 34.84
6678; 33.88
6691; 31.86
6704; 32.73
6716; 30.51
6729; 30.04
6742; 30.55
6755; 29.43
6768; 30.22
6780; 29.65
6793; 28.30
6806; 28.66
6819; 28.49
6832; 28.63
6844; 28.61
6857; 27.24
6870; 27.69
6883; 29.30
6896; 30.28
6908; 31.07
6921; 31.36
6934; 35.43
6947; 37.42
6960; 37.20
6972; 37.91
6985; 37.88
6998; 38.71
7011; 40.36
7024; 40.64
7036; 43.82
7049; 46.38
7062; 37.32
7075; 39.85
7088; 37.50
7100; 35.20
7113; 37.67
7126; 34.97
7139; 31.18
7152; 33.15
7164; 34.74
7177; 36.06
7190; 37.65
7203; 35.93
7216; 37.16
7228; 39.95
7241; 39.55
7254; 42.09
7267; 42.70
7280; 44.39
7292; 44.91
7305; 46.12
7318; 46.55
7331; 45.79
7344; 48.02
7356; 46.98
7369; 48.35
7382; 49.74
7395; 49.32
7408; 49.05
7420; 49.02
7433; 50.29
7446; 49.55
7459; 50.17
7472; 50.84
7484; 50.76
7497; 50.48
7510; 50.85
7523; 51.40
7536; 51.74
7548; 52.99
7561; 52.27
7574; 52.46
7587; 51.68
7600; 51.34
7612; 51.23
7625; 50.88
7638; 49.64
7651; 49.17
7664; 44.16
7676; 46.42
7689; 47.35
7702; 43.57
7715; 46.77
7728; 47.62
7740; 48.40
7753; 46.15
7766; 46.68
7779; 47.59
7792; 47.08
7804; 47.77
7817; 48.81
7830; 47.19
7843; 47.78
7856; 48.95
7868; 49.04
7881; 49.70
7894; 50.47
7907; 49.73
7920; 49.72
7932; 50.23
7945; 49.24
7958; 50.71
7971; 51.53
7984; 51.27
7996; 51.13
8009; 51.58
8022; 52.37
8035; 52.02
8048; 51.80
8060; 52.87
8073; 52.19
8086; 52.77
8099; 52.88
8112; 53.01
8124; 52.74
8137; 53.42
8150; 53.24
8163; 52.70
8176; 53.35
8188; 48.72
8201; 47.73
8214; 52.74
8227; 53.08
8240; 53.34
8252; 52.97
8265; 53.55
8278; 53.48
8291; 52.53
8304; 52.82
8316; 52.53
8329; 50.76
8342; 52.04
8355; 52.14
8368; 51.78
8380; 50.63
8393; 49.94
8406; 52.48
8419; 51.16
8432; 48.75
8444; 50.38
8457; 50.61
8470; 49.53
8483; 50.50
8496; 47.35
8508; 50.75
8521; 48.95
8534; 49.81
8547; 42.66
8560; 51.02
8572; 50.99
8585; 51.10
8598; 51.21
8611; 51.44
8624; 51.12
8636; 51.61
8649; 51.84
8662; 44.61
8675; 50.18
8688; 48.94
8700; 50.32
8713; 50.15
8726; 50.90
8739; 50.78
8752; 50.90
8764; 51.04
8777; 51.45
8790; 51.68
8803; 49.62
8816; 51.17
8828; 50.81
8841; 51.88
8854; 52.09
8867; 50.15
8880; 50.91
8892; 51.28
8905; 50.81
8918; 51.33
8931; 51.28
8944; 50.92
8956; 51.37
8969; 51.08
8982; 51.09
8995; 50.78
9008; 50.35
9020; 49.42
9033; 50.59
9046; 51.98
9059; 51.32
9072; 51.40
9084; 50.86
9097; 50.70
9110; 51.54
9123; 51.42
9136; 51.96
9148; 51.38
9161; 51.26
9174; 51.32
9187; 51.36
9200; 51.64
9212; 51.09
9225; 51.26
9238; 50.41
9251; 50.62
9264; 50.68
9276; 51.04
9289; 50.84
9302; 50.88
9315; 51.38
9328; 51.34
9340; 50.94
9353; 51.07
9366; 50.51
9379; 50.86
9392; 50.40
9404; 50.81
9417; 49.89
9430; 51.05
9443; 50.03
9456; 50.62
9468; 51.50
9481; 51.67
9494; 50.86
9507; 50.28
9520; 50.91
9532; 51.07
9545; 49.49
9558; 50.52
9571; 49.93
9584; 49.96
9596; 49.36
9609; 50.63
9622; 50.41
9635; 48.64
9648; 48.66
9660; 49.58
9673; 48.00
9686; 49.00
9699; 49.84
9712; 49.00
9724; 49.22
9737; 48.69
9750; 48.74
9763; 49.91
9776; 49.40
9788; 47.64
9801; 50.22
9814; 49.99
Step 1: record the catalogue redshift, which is 0.000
